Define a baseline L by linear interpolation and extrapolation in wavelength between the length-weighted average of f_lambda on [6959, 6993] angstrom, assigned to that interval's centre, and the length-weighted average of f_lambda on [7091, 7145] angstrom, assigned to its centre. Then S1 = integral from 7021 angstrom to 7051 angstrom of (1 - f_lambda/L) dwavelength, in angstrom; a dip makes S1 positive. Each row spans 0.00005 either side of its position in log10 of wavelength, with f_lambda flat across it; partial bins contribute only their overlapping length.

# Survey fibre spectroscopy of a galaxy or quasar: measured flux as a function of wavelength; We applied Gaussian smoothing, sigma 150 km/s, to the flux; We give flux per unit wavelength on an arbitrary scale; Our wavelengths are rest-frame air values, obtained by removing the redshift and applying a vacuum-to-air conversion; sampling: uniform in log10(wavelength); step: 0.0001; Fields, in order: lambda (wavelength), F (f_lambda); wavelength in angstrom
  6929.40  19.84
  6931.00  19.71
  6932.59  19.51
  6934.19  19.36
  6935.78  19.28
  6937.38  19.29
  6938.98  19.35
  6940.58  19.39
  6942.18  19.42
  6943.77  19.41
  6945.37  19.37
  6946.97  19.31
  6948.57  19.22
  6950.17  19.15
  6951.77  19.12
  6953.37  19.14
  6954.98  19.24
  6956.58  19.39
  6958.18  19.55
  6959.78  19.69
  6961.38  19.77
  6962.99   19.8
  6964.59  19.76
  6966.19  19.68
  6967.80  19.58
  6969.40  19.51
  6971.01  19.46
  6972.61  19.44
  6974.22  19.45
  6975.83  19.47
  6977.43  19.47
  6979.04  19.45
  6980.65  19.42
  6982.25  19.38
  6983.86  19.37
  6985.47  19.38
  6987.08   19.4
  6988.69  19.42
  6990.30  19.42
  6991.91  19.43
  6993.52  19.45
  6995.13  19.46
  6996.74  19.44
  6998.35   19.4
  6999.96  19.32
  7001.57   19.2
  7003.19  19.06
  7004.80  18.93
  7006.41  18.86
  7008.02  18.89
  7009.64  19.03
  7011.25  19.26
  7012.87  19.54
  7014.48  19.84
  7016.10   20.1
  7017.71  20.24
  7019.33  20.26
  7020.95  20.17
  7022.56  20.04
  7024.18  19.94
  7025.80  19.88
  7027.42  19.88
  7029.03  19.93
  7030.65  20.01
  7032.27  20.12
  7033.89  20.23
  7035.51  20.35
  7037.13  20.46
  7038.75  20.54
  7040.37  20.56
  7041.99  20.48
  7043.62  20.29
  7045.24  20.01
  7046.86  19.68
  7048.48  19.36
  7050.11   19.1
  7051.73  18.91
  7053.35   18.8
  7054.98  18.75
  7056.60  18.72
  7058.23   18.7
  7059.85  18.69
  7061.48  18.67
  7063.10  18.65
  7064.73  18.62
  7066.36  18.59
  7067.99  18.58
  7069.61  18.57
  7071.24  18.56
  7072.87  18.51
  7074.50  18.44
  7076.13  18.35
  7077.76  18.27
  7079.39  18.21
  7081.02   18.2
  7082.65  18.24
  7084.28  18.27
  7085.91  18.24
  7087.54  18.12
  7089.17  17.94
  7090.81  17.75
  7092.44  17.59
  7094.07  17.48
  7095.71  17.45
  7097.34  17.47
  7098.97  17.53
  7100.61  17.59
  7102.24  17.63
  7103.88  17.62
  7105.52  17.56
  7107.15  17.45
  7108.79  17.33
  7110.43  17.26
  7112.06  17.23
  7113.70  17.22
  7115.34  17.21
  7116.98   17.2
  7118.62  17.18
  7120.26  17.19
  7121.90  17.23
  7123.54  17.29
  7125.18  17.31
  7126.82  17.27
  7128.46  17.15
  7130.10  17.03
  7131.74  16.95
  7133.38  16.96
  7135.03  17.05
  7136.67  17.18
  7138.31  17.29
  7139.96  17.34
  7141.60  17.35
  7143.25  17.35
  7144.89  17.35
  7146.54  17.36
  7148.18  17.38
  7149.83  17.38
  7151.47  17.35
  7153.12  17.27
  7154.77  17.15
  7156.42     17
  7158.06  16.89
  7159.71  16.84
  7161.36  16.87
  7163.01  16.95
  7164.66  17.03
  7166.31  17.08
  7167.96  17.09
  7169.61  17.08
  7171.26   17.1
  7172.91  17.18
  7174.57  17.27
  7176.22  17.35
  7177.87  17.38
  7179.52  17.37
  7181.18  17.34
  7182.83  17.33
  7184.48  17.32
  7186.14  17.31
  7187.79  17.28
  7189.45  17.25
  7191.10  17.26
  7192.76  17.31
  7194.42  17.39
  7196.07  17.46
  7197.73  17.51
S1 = -2.4 angstrom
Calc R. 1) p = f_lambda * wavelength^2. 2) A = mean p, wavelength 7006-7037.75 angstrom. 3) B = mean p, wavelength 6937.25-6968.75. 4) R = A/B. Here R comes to 1.04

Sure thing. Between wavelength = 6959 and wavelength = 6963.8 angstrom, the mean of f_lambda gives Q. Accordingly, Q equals 19.8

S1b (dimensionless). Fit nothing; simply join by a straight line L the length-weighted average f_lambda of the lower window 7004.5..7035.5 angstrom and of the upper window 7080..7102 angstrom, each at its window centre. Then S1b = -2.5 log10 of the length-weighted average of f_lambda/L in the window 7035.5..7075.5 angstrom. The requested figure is -0.02 mag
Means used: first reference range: 19.8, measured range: 19.2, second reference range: 17.8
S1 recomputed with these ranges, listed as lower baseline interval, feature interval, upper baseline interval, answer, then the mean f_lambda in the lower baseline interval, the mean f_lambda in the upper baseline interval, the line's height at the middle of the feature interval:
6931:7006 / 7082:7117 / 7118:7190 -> 0.5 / 19.4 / 17.2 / 17.8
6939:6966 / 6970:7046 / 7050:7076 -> -2.6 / 19.4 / 18.7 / 19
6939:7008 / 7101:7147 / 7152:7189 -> 1.1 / 19.4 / 17.2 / 17.7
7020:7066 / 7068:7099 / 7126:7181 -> 1.0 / 19.6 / 17.2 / 18.7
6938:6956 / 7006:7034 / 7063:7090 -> -1.5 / 19.3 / 18.4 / 18.8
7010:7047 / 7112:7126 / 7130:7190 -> 0.7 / 20.1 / 17.2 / 18.1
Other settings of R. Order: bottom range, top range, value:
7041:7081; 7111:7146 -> 0.93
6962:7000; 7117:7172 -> 0.92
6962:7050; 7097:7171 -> 0.91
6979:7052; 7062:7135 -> 0.92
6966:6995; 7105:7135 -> 0.92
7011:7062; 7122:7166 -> 0.90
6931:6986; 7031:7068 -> 1.03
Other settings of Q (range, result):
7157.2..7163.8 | 16.9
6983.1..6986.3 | 19.4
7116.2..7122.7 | 17.2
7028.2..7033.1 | 20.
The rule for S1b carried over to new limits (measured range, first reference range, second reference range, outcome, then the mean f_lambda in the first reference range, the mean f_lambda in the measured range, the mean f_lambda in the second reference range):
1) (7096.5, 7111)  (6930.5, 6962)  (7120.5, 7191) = 0.015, 19.4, 17.5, 17.2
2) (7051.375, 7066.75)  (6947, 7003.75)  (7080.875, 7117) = -0.029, 19.4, 18.7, 17.6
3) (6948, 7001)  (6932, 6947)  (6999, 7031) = 0.002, 19.4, 19.4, 19.6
